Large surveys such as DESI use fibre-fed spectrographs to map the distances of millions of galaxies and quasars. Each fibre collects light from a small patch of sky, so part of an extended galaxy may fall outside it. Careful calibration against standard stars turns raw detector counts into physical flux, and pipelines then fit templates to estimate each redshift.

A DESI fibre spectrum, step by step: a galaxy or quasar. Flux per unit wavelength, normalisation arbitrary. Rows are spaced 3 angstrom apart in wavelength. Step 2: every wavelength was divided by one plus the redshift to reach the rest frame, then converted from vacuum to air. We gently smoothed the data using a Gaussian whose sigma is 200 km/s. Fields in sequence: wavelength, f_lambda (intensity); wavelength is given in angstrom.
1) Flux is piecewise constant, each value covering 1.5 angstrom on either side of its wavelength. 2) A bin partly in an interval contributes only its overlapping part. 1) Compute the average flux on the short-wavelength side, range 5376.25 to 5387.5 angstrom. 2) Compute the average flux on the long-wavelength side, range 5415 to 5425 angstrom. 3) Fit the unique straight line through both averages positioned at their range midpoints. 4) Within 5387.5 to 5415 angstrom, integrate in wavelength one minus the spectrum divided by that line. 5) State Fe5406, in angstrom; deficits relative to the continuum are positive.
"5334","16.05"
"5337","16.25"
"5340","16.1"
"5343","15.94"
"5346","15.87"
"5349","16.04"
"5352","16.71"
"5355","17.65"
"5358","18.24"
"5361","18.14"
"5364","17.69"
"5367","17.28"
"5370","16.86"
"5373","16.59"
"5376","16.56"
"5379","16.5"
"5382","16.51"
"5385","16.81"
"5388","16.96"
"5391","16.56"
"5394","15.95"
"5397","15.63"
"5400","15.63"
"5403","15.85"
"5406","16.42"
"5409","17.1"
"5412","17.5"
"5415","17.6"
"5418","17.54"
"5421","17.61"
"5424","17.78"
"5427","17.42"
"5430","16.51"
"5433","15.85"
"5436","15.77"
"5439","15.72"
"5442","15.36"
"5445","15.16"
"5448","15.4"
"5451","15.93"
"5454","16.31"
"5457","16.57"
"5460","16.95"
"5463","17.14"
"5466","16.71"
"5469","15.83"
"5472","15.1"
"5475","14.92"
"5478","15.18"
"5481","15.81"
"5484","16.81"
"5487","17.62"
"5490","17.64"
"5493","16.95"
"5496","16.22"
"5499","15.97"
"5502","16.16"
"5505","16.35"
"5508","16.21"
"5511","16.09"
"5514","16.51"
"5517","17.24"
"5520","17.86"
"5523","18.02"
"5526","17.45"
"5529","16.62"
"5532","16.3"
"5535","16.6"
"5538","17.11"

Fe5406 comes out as 1.1 angstrom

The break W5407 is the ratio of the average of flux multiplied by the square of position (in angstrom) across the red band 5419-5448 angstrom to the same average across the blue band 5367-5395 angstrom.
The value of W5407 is 1.00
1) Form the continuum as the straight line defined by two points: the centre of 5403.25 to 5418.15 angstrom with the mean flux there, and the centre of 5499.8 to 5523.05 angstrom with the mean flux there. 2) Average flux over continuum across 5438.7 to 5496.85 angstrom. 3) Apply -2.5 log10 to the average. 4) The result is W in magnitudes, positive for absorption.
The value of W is 0.05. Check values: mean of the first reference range 17.1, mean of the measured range 16.2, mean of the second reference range 16.7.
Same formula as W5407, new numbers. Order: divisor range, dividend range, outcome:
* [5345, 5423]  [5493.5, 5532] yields 1.04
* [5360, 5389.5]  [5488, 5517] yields 1.02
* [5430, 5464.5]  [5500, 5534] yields 1.07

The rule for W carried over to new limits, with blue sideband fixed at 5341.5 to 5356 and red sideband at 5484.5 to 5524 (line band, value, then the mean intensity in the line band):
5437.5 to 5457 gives 0.06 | 15.7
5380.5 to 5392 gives -0.01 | 16.7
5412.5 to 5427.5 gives -0.06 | 17.6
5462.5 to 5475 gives 0.05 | 16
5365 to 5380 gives -0.02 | 16.8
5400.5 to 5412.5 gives 0.00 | 16.6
